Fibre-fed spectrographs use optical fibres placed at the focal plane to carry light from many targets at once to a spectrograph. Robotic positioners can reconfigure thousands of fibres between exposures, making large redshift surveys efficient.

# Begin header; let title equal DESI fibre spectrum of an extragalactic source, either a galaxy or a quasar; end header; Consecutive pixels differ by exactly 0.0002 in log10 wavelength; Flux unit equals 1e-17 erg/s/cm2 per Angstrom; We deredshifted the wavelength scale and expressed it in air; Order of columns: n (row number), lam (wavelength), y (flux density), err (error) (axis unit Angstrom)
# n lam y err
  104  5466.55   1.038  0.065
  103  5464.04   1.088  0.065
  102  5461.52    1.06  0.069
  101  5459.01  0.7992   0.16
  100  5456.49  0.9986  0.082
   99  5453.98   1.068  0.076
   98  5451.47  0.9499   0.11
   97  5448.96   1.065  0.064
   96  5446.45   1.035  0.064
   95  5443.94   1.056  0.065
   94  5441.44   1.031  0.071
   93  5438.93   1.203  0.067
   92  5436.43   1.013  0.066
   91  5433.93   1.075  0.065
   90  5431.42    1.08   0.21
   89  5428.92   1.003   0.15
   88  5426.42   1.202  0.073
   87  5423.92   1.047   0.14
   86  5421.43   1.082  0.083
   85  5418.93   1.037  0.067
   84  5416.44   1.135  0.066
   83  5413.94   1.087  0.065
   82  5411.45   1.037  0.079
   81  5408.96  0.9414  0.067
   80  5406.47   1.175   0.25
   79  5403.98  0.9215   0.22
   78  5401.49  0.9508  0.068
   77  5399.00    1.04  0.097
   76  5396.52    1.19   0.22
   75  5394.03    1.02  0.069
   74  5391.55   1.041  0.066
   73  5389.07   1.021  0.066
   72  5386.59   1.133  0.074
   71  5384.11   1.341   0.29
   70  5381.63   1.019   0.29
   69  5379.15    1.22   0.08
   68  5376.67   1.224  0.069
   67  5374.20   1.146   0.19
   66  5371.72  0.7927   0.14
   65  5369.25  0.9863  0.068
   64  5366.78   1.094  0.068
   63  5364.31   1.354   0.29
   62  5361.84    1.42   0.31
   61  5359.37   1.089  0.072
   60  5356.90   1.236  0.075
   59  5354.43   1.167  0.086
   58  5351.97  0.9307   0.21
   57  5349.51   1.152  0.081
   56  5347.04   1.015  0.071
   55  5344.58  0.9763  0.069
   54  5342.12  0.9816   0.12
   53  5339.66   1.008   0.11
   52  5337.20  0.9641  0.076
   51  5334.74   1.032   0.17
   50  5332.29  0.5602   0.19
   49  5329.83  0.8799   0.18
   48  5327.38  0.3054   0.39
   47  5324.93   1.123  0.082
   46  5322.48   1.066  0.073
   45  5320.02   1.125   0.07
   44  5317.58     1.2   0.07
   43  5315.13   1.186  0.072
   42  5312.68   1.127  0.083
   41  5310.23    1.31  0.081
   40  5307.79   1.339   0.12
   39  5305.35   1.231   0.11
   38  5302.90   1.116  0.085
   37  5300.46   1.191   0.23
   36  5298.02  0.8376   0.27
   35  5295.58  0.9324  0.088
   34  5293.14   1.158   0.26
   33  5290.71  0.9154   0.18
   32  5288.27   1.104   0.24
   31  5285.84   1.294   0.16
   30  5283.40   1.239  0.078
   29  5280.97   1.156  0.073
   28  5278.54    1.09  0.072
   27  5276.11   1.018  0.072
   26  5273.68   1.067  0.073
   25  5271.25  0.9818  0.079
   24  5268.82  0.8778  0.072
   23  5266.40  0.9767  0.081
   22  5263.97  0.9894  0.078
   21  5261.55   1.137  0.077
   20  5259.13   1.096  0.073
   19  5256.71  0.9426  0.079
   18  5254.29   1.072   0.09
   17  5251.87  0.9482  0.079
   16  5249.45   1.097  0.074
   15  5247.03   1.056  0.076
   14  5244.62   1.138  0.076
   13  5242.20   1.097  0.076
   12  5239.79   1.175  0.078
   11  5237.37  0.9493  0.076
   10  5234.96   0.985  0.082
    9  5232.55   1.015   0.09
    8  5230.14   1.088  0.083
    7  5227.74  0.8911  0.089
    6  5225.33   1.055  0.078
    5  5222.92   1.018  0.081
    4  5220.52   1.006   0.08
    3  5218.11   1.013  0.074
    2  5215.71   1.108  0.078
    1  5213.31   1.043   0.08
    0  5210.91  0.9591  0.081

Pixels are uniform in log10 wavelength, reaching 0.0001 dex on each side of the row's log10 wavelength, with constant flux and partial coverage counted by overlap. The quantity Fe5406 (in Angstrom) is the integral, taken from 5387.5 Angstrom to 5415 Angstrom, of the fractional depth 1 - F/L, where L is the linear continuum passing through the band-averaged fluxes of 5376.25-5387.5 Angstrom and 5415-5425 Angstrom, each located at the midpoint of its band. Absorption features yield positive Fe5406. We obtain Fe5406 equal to 2.2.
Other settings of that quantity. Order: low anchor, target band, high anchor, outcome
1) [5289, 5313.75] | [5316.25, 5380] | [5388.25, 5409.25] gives 2.2 Angstrom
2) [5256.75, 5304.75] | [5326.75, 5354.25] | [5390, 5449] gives 3.8 Angstrom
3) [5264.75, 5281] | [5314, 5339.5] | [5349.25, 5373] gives 3.1 Angstrom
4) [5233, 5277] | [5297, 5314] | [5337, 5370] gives -1.6 Angstrom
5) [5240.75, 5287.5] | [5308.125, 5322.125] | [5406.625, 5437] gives -1.6 Angstrom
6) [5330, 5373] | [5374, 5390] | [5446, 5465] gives -2.0 Angstrom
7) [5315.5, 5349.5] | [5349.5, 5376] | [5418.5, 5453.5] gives -3.7 Angstrom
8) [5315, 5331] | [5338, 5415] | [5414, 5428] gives -3.6 Angstrom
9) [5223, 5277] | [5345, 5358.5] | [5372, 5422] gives -0.3 Angstrom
